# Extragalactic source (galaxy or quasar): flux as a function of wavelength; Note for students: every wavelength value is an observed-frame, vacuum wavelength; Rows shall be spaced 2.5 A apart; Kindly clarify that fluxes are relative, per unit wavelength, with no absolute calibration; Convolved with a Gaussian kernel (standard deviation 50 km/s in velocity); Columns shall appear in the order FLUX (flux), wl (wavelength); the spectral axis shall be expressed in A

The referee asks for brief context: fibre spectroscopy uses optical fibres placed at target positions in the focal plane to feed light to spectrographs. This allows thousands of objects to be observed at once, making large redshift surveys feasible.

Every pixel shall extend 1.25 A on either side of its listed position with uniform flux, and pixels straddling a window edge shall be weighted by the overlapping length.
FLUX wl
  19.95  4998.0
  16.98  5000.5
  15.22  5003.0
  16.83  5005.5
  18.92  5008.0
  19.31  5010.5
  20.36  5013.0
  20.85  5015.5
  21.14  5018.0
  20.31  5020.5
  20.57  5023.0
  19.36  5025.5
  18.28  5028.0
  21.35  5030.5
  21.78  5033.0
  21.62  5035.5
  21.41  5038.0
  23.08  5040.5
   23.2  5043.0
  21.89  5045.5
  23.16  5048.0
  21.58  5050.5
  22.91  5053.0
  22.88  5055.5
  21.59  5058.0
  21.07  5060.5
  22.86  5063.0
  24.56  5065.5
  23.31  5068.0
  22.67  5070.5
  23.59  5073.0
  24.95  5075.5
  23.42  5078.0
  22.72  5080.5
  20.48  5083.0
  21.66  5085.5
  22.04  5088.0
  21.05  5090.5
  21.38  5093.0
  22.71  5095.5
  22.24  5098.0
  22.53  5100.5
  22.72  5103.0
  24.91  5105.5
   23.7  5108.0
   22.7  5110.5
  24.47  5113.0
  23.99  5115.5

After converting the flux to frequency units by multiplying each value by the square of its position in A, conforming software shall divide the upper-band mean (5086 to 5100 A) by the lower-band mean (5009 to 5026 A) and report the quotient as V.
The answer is 1.1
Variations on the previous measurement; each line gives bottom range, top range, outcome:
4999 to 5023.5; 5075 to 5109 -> 1.22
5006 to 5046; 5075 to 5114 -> 1.12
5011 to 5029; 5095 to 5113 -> 1.19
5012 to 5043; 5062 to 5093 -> 1.11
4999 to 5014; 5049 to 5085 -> 1.30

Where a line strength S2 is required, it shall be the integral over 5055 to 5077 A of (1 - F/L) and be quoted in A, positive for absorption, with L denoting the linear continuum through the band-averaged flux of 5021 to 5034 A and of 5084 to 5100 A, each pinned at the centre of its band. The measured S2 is -1.92 A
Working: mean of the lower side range 20.2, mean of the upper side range 21.9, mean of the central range 23.1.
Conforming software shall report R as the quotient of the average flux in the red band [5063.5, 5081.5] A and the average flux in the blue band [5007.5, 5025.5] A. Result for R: 1.17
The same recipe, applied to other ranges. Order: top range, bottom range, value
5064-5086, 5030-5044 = 1.04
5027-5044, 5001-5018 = 1.15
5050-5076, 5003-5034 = 1.16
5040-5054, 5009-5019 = 1.11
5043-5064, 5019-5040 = 1.08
